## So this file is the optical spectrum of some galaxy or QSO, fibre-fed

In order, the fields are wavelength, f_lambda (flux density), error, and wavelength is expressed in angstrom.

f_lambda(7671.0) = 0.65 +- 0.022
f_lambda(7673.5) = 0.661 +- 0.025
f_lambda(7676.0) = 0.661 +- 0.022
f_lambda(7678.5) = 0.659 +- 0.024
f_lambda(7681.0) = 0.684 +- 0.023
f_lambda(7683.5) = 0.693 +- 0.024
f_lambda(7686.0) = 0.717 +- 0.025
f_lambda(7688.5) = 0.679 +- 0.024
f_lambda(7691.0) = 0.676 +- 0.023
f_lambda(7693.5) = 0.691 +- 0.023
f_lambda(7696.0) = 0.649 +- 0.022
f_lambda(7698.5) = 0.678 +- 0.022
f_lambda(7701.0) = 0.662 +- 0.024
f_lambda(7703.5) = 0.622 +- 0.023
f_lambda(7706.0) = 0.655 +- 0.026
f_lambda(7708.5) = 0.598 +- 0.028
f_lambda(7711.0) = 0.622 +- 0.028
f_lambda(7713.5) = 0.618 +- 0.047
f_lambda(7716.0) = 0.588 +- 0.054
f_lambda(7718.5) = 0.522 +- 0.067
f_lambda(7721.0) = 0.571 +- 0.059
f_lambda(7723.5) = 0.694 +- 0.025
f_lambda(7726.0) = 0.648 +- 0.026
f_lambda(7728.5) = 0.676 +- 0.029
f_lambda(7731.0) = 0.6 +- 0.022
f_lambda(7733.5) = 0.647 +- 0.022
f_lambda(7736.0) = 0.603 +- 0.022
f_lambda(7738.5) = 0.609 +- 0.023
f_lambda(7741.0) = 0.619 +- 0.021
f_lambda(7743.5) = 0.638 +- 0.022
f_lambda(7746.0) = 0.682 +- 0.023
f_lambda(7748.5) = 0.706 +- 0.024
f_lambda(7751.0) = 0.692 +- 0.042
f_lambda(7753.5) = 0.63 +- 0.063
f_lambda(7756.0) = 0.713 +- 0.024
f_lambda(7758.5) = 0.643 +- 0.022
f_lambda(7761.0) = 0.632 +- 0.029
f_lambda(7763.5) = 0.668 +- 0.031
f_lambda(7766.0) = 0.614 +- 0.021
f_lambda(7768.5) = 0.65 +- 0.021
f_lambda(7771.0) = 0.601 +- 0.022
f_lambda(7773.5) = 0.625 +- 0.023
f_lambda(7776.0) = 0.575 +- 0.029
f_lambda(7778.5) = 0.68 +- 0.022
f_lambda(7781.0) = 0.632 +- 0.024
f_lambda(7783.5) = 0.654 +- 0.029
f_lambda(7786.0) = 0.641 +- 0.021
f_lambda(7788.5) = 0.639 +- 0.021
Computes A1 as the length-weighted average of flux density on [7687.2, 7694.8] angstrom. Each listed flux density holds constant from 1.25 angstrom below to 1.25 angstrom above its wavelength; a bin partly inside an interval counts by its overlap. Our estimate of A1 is 0.682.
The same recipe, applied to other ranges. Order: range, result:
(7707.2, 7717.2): 0.607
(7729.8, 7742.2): 0.616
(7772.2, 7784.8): 0.633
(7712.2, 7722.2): 0.575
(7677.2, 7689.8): 0.686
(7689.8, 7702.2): 0.671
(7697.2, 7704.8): 0.654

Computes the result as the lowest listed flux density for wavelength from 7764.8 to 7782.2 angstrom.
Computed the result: 0.575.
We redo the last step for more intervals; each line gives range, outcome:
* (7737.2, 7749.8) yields 0.609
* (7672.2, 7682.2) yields 0.659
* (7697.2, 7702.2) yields 0.662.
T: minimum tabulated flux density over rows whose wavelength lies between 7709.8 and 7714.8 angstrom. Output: 0.618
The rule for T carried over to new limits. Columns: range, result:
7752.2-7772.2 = 0.601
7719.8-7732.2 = 0.571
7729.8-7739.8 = 0.6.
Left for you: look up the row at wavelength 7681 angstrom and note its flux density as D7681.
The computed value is 0.684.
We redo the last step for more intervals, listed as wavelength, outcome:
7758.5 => 0.643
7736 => 0.603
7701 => 0.662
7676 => 0.661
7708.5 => 0.598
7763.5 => 0.668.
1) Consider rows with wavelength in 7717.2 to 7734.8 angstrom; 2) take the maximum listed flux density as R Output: 0.694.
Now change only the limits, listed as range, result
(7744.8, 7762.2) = 0.713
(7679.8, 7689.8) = 0.717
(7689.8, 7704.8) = 0.691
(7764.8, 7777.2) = 0.65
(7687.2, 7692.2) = 0.679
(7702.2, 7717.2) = 0.655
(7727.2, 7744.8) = 0.676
